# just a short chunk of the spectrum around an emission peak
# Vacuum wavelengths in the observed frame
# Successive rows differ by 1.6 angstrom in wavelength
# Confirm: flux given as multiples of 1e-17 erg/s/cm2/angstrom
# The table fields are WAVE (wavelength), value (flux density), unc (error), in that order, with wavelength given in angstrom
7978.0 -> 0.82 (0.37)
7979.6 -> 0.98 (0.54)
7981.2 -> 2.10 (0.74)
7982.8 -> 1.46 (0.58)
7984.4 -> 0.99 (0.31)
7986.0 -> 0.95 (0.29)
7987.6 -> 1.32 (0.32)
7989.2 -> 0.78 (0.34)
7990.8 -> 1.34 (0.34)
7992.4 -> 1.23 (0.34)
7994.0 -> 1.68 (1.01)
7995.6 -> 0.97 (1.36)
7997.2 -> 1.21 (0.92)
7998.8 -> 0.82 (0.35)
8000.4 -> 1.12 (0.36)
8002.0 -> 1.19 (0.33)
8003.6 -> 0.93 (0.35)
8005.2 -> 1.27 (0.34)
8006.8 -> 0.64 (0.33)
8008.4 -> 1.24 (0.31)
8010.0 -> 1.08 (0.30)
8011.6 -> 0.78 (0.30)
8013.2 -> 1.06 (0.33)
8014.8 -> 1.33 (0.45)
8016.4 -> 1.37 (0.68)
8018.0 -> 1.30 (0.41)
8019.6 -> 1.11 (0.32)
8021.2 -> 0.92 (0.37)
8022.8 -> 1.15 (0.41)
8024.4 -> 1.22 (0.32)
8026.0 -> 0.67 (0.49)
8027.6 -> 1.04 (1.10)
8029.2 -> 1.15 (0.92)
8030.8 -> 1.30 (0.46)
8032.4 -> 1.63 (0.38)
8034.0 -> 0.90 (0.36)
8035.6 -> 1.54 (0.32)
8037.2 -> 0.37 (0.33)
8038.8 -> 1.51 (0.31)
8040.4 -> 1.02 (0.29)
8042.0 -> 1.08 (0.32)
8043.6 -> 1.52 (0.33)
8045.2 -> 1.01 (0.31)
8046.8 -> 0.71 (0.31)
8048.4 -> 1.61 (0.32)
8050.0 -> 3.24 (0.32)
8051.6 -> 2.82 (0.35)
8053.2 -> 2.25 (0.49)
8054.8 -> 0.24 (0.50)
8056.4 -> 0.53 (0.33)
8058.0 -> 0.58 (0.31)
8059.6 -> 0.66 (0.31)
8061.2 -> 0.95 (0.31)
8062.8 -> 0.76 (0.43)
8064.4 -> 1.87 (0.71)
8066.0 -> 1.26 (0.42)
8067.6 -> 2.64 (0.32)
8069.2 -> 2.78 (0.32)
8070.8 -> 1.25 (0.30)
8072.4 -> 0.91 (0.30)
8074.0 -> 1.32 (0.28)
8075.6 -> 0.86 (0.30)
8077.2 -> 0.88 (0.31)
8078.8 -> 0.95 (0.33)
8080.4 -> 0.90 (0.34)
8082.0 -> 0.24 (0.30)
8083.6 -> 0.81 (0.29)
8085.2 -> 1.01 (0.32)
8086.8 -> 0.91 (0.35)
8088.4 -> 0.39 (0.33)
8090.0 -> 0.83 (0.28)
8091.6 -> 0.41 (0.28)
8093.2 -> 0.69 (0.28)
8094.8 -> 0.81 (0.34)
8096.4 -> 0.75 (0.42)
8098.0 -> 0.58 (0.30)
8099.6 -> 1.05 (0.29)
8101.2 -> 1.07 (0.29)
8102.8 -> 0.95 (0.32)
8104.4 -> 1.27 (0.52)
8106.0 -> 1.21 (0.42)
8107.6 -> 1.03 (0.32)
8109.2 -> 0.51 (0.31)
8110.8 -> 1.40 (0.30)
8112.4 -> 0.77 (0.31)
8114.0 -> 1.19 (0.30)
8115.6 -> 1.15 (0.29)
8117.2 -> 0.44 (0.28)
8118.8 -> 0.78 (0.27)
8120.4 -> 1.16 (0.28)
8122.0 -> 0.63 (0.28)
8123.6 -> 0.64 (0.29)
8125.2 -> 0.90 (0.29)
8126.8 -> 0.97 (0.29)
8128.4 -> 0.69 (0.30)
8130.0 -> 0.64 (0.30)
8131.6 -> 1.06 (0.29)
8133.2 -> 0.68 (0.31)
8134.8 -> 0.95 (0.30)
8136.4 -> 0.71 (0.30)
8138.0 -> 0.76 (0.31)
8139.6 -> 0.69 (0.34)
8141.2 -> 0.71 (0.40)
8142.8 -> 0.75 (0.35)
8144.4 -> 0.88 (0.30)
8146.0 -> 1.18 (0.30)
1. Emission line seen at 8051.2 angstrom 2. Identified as [S II] 6716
